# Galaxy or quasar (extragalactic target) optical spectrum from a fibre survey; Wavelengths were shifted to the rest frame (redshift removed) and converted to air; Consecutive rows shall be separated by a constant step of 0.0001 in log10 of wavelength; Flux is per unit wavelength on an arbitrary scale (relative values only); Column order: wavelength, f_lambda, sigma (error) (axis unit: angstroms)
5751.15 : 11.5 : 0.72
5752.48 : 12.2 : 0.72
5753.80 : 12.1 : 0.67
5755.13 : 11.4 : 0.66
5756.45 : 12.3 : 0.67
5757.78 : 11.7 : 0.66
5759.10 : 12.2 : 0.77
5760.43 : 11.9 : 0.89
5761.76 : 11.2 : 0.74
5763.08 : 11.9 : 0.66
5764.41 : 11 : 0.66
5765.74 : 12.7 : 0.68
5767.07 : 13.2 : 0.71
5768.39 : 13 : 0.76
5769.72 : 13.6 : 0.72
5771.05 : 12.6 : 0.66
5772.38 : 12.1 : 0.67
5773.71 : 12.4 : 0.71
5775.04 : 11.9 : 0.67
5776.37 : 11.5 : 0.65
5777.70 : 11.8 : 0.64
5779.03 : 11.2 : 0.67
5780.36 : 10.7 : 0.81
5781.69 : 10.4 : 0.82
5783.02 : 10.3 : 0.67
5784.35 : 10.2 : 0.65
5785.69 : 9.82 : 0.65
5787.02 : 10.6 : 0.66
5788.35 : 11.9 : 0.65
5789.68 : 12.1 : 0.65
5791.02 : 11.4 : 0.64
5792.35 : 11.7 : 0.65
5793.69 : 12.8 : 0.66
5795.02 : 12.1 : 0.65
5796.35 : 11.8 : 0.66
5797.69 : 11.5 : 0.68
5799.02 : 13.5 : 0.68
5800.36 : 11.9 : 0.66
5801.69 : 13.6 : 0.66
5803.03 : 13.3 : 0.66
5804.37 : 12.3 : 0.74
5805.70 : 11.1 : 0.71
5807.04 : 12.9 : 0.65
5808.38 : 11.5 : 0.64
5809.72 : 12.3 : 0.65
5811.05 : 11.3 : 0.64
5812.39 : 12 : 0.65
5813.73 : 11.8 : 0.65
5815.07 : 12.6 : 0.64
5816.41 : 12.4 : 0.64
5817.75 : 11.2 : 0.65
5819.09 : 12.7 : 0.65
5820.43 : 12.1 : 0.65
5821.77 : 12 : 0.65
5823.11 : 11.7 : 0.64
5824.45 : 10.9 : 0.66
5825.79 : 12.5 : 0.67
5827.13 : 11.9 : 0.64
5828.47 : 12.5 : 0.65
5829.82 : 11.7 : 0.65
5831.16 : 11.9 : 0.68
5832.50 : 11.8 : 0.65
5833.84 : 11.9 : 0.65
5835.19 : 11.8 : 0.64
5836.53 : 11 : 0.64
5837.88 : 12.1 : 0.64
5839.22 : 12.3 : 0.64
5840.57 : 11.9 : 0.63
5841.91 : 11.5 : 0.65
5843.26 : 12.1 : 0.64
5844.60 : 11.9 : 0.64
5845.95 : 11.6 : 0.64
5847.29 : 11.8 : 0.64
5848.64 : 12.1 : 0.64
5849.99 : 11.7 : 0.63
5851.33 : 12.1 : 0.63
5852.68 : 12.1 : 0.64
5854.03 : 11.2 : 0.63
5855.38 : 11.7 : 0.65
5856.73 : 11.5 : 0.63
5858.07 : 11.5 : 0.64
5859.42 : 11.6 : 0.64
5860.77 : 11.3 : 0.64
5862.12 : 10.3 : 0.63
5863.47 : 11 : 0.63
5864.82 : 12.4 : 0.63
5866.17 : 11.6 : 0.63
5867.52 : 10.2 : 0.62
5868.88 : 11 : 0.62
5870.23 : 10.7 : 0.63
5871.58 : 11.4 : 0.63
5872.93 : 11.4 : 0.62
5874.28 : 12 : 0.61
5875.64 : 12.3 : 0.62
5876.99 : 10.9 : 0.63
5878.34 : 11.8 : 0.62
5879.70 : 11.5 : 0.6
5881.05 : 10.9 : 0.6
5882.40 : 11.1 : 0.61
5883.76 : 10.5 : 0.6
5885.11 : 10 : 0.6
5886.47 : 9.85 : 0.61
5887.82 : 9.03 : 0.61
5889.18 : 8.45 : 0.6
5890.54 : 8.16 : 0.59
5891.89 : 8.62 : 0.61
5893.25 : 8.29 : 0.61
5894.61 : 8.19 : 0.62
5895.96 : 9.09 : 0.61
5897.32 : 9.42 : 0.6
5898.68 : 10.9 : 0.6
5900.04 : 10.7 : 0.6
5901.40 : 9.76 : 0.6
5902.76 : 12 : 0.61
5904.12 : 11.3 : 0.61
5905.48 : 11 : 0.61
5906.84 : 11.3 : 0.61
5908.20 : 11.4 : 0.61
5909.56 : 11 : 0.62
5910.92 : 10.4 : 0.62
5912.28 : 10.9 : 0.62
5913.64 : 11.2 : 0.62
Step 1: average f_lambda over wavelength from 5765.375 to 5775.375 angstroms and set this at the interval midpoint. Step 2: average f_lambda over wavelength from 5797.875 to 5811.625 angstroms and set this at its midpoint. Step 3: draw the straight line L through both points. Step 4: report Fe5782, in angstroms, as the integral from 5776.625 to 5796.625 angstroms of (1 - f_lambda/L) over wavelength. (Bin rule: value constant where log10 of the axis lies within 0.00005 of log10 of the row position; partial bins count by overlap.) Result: 2.06 angstroms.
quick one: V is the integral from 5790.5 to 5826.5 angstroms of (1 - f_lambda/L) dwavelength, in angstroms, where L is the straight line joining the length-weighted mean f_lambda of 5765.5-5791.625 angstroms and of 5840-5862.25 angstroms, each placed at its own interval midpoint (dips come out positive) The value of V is -1.4 angstroms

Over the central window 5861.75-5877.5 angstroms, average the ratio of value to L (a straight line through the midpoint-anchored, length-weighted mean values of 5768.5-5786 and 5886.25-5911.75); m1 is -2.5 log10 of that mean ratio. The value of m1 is -0.097 mag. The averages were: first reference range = 11.5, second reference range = 9.95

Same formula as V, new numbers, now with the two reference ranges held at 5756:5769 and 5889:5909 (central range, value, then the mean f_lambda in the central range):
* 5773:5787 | 0.98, 11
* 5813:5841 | -2.16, 11.9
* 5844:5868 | -2.07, 11.5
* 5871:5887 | -1.37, 11.1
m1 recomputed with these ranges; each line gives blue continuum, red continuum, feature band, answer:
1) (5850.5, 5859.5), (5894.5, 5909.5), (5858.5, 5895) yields 0.06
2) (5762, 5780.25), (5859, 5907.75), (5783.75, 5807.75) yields -0.01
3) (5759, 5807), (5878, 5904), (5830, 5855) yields -0.10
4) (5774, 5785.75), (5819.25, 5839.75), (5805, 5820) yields -0.04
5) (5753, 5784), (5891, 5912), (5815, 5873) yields -0.07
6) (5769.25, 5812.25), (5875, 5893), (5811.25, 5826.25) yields -0.06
